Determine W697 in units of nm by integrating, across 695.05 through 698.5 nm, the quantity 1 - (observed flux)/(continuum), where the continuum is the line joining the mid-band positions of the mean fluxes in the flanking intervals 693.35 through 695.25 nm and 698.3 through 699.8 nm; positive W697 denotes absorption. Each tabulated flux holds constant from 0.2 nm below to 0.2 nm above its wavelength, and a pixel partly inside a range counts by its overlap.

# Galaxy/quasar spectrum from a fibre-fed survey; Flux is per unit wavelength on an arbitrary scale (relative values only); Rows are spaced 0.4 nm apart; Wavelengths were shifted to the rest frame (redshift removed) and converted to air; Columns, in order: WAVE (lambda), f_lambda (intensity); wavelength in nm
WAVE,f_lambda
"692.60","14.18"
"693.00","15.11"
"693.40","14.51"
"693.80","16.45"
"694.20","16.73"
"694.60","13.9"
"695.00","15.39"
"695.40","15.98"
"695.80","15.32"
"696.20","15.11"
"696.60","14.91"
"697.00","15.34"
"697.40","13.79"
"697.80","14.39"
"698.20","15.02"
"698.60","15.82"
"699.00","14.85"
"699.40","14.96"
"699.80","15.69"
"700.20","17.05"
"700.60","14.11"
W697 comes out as 0.08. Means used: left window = 15.5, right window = 15.3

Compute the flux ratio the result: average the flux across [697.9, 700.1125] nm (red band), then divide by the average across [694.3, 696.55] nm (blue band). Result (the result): 1.0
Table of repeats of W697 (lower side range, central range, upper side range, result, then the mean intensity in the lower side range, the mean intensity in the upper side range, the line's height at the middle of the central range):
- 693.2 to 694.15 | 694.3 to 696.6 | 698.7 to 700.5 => 0.07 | 15.7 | 15.6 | 15.6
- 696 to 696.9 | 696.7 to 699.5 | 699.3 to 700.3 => 0.10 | 15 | 15.9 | 15.5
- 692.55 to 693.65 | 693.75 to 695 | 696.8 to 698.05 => -0.07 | 14.7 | 14.5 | 14.7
